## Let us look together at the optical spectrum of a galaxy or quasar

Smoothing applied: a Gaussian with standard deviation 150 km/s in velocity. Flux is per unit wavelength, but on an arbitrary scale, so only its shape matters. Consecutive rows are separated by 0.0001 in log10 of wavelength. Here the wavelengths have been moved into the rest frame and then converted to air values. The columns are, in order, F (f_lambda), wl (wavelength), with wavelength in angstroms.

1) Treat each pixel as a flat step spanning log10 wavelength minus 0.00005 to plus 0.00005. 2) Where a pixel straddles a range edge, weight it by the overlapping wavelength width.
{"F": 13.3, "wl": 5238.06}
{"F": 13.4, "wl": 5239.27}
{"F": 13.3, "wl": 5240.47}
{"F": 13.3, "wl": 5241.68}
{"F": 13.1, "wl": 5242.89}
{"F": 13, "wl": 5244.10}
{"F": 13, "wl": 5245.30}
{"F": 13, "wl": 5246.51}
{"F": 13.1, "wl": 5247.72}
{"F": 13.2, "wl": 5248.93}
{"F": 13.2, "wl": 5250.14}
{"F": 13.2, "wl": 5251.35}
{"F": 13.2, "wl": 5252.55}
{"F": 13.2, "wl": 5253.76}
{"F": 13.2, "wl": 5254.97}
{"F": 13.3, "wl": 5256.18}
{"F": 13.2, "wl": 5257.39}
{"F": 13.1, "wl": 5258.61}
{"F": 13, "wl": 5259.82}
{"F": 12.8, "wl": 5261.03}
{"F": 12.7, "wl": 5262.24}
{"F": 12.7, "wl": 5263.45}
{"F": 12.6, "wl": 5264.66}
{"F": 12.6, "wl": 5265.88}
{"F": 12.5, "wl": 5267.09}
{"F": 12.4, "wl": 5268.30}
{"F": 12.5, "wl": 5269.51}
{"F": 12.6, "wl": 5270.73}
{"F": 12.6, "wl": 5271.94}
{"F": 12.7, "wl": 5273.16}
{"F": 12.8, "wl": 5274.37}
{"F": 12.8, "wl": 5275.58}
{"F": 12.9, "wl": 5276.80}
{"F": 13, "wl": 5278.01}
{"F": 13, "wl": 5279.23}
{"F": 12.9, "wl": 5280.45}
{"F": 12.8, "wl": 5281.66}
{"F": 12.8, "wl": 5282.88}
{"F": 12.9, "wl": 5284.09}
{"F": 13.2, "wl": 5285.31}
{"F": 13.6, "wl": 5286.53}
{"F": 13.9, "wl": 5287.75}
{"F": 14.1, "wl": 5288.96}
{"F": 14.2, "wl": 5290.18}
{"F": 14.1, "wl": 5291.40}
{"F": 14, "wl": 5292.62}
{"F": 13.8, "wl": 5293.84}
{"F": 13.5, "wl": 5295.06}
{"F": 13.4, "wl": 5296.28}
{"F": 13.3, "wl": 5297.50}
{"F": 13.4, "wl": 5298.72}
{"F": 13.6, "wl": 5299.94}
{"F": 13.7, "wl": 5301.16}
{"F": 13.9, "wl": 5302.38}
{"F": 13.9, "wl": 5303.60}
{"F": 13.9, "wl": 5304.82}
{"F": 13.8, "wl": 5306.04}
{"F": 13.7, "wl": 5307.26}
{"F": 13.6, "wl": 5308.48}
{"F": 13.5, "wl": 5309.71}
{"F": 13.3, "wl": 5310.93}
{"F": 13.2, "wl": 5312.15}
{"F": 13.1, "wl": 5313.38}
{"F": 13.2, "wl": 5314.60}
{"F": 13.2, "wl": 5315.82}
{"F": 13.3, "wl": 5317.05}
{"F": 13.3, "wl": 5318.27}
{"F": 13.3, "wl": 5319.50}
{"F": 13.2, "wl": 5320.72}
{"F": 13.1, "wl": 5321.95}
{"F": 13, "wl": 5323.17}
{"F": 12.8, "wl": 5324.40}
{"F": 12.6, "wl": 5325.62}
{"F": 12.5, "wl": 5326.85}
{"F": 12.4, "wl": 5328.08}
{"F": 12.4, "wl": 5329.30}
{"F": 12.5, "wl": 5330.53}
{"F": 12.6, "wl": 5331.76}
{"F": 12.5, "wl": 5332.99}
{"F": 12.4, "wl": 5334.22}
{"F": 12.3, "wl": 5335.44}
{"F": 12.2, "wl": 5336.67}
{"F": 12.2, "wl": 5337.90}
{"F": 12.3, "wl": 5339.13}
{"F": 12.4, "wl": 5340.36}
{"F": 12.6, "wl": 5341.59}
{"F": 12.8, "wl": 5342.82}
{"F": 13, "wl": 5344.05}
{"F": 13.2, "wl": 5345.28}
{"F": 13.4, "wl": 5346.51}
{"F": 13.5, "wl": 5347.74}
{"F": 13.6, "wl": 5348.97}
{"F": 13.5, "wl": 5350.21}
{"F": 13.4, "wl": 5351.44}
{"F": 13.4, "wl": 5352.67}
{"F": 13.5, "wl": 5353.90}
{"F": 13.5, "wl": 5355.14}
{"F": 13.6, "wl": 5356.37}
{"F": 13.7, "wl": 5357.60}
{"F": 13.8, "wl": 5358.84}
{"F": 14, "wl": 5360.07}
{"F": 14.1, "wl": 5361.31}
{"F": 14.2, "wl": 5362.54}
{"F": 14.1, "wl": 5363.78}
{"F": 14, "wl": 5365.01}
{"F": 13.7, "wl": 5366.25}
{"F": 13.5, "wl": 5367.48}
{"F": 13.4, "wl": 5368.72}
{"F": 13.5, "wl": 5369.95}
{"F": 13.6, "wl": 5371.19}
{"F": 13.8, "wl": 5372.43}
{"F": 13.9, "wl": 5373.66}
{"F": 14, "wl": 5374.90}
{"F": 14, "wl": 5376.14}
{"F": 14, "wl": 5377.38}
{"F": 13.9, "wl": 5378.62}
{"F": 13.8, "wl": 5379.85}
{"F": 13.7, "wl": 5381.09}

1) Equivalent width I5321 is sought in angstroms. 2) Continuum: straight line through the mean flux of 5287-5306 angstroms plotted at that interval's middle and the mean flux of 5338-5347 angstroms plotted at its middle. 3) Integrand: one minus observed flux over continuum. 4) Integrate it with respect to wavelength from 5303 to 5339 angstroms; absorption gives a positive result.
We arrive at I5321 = 0.7 angstroms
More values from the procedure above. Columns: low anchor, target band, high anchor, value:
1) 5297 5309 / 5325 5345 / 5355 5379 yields 1.8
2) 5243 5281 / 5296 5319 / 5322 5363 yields -0.9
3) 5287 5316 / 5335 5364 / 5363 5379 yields 1.0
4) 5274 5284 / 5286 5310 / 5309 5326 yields -1.3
